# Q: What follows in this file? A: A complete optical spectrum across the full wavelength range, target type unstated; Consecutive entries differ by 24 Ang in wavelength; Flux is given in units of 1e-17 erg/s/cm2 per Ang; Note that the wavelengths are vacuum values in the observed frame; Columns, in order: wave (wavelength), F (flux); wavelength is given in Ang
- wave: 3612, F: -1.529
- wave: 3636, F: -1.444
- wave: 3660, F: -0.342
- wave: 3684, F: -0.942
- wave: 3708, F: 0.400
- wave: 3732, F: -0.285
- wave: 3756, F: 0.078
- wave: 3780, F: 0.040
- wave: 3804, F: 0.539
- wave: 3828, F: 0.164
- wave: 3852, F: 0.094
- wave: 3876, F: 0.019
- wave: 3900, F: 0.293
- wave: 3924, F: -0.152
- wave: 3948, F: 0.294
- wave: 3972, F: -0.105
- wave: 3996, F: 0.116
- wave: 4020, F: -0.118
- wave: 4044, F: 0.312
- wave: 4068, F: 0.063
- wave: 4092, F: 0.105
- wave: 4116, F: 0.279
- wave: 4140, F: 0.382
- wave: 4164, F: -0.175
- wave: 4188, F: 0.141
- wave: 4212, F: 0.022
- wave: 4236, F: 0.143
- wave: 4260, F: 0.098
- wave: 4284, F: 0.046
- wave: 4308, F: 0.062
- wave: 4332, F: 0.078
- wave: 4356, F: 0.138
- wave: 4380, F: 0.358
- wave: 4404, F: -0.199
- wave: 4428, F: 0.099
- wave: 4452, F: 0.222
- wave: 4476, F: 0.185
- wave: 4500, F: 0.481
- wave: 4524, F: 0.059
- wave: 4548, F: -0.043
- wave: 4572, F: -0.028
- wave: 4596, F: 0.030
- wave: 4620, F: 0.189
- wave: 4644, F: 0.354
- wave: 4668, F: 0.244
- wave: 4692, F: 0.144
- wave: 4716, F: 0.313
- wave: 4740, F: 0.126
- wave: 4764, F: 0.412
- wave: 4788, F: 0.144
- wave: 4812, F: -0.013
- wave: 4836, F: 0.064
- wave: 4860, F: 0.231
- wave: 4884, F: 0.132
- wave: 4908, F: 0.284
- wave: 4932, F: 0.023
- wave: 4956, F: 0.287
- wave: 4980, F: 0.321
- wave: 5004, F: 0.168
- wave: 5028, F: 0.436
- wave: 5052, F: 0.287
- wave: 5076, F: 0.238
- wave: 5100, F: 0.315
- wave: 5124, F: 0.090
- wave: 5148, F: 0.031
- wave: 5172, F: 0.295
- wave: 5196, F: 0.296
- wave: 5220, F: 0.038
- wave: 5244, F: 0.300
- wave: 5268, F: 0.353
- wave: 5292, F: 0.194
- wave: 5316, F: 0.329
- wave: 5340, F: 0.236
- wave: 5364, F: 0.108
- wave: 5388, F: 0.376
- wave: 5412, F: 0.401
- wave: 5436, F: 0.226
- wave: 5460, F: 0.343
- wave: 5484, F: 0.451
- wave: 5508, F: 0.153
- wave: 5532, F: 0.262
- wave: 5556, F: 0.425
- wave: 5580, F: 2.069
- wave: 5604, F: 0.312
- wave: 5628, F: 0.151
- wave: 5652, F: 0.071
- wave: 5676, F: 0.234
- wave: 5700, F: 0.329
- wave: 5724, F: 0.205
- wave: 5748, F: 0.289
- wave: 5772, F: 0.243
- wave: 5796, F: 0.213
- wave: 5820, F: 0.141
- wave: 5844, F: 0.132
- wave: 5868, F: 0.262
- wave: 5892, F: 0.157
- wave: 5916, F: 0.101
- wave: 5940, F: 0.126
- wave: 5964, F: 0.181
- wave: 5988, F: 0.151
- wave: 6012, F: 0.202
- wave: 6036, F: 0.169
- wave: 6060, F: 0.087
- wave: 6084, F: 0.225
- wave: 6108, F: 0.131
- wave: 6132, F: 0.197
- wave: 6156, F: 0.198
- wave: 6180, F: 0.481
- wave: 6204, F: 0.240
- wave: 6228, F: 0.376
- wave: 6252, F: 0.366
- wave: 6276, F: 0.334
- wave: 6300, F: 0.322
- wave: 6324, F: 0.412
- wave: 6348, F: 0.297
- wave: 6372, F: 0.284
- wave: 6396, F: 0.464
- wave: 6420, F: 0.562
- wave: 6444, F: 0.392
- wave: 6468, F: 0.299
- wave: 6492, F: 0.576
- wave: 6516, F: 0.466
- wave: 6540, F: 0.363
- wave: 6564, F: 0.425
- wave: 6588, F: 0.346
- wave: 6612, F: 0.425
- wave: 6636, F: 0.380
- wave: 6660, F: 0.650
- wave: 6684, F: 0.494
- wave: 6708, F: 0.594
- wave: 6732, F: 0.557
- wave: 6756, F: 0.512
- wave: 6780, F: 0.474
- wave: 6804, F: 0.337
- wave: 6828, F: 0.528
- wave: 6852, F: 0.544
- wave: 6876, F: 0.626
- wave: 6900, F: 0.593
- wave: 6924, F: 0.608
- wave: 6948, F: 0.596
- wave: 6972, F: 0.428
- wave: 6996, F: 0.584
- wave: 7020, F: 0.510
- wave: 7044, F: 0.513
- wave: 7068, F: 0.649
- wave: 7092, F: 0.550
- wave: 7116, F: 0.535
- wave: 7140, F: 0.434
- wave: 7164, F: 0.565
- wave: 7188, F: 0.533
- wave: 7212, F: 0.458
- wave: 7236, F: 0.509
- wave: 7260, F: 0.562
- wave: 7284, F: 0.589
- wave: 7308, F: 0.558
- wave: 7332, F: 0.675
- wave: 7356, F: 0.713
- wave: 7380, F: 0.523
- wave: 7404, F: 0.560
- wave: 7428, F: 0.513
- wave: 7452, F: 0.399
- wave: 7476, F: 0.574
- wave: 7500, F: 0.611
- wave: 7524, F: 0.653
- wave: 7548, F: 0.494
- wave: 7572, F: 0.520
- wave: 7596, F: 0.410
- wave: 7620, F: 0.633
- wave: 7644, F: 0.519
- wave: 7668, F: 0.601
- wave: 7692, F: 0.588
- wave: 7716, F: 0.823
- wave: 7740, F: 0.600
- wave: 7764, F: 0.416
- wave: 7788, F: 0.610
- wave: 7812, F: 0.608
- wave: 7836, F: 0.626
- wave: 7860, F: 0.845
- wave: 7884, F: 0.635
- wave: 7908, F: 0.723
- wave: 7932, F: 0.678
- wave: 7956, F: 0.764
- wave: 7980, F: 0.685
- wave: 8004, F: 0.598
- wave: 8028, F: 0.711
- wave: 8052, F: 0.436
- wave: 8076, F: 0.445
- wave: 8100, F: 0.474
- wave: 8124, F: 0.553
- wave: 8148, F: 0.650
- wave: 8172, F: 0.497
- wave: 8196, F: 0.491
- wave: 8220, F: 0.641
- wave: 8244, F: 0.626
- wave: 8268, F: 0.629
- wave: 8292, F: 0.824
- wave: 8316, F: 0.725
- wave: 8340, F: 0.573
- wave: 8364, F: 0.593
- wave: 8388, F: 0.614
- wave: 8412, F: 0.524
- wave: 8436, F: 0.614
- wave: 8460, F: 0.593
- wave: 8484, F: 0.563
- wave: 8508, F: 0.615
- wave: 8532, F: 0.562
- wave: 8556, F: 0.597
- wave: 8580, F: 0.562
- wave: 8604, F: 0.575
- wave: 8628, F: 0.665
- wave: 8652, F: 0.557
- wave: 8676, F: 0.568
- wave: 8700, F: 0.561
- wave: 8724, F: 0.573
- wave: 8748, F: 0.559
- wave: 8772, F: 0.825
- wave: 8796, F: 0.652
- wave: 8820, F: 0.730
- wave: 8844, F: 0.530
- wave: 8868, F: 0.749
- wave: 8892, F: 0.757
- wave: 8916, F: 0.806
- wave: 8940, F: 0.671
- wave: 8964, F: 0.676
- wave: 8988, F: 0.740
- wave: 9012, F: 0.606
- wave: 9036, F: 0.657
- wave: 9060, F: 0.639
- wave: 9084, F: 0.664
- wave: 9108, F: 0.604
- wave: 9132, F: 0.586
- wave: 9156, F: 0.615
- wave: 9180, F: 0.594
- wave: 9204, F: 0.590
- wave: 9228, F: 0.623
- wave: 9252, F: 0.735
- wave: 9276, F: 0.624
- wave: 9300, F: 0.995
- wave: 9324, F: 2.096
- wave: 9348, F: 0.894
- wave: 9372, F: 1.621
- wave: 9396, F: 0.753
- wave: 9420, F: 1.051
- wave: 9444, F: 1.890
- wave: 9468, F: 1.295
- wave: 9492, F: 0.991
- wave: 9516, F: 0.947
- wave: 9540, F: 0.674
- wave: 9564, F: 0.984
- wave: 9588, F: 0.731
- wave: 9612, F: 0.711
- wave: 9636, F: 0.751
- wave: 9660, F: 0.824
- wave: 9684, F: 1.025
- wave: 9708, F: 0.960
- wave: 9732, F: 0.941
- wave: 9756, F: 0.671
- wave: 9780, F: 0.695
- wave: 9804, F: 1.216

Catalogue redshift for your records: 0.660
